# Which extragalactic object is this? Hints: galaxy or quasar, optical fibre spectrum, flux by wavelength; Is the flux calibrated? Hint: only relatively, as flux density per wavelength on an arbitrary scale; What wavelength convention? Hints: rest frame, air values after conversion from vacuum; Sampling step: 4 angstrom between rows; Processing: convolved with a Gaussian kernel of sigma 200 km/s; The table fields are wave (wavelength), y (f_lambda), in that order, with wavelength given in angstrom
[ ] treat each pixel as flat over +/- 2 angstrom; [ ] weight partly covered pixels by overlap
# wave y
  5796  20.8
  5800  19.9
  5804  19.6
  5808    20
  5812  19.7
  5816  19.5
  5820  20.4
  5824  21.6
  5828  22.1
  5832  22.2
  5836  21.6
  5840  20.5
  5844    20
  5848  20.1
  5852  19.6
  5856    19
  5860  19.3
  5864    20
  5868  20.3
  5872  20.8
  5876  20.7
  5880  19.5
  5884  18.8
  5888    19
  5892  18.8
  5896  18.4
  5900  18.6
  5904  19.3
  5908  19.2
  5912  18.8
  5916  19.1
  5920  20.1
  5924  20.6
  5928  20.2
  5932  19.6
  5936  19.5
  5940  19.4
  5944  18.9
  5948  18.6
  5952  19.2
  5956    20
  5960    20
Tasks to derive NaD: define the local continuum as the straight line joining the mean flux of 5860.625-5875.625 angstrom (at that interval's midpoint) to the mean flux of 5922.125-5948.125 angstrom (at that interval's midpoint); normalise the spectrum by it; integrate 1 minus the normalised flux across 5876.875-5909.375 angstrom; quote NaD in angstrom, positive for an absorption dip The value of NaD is 1.7 angstrom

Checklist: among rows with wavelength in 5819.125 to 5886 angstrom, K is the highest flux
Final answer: 22.2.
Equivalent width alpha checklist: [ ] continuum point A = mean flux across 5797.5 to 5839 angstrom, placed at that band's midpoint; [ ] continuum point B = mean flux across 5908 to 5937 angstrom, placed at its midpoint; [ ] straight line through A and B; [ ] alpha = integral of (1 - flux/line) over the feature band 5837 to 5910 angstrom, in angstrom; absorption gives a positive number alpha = 2.03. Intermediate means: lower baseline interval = 20.7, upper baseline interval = 19.7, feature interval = 19.6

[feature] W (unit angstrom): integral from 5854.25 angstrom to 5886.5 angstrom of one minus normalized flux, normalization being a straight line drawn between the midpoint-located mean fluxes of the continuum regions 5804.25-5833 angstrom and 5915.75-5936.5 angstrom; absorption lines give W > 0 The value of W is 0.8 angstrom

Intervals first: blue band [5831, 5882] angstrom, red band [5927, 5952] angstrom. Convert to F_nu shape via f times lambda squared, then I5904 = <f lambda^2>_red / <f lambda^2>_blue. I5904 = 1.0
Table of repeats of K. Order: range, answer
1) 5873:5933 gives 20.7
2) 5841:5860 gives 20.1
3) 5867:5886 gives 20.8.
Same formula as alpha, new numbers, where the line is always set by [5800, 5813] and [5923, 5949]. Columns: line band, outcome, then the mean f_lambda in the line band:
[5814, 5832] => -1.2 angstrom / 21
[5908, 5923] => 0.1 angstrom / 19.4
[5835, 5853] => -0.6 angstrom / 20.3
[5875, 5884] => 0.0 angstrom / 19.7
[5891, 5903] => 0.6 angstrom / 18.6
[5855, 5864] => 0.2 angstrom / 19.4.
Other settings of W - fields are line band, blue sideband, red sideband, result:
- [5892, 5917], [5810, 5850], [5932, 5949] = 1.04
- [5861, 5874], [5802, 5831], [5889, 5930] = -0.30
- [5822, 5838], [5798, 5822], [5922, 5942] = -1.63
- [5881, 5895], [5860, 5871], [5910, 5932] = 0.74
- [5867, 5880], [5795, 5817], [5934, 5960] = -0.55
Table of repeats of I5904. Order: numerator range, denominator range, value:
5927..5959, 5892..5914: 1.04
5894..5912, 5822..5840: 0.89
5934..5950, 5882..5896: 1.03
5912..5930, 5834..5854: 1.00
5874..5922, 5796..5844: 0.96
